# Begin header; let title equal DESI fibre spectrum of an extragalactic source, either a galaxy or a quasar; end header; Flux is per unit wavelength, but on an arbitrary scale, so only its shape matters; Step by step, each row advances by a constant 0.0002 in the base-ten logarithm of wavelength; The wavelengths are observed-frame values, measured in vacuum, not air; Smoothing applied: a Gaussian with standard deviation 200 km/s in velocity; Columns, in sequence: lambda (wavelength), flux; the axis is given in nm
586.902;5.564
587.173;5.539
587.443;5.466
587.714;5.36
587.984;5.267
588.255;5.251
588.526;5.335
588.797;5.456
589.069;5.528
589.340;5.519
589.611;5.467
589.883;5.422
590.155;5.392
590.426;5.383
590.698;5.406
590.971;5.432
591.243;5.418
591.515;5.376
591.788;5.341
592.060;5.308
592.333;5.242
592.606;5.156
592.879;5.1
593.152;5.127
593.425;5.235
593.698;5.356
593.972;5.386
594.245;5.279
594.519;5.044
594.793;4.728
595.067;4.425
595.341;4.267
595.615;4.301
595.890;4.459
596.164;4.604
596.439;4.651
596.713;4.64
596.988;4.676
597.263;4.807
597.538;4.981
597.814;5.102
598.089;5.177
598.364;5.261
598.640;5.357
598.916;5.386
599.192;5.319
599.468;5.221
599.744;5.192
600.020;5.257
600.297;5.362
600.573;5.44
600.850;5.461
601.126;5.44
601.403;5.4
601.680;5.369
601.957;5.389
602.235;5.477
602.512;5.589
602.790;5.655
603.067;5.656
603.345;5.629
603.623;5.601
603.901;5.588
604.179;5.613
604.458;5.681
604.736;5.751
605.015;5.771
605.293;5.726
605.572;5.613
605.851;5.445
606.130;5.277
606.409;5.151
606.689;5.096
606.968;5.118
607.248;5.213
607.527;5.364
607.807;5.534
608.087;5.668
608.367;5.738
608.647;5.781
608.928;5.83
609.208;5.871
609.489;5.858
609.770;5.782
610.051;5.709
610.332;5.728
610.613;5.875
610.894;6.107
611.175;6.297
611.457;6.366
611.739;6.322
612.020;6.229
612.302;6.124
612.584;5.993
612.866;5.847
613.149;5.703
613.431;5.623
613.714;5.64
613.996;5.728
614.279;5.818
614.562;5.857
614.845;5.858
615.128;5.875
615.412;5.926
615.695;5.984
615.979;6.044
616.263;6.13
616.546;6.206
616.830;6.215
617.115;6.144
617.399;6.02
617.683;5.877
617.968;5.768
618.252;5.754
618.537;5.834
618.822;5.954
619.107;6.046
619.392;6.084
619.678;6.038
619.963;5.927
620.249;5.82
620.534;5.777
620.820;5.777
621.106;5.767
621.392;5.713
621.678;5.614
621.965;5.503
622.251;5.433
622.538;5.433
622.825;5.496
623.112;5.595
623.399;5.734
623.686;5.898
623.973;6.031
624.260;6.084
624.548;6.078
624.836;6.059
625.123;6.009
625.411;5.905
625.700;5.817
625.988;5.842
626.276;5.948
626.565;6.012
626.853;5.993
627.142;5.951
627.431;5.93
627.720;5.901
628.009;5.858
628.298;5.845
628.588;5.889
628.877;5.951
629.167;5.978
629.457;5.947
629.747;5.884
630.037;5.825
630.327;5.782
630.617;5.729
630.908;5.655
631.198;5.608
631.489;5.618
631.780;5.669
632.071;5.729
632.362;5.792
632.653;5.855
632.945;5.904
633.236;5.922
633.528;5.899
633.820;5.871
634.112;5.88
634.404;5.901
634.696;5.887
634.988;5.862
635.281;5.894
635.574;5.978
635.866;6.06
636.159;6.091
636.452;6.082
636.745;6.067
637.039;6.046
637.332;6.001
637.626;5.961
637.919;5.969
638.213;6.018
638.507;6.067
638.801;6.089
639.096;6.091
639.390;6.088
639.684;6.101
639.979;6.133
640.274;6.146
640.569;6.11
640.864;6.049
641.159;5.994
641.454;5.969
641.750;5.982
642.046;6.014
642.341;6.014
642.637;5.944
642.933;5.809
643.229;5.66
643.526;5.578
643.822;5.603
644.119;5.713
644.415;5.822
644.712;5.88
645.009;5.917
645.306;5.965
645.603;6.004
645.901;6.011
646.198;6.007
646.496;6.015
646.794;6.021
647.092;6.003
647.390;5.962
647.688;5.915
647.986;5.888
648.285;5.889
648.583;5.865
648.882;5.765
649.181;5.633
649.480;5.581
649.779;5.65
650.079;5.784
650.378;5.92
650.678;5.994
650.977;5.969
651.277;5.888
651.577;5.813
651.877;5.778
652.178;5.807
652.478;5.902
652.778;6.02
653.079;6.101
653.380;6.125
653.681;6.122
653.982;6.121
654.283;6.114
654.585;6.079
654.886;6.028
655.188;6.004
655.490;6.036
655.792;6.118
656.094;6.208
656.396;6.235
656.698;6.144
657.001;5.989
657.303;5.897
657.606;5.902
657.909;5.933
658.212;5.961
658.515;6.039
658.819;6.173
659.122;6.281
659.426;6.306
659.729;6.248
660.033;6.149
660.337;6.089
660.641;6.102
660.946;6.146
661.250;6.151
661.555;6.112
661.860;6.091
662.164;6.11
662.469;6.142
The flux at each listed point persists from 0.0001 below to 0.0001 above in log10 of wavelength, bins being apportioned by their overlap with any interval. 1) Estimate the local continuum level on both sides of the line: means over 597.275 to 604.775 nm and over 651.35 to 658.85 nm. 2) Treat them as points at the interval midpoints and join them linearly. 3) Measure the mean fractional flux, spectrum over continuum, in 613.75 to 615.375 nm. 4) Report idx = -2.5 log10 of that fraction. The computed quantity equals -0.050 mag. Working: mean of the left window 5.41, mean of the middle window 5.82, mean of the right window 6.02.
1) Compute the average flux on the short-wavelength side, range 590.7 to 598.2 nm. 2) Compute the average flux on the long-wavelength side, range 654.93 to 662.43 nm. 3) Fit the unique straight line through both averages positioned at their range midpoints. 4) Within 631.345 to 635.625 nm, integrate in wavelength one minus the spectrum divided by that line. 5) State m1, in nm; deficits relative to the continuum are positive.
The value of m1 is -0.13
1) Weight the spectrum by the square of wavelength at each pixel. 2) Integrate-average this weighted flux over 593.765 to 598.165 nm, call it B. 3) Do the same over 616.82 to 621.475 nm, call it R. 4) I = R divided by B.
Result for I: 1.33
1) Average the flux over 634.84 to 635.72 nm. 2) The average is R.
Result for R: 5.91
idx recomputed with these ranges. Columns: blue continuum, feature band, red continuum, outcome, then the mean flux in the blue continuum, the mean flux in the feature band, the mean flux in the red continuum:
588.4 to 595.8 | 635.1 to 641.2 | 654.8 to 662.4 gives -0.04 mag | 5.19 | 6.05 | 6.1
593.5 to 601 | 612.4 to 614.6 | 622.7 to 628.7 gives -0.05 mag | 5.01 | 5.78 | 5.9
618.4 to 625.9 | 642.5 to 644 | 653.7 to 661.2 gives 0.05 mag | 5.82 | 5.71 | 6.1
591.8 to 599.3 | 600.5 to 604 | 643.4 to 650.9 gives -0.09 mag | 4.98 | 5.52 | 5.86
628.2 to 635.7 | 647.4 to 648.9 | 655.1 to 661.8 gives 0.02 mag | 5.84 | 5.88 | 6.1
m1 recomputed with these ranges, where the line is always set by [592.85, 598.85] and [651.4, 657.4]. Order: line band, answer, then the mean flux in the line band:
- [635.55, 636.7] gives -0.077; 6.07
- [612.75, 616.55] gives -0.427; 5.86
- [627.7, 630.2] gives -0.159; 5.9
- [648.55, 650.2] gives 0.065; 5.7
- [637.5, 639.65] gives -0.118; 6.05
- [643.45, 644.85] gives 0.027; 5.73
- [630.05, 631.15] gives -0.029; 5.73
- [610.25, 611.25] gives -0.155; 6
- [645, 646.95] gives -0.042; 6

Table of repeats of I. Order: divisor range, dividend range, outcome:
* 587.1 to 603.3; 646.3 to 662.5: 1.39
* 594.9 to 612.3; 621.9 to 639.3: 1.18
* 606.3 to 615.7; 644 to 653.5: 1.15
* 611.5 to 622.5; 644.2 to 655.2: 1.12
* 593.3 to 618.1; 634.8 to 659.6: 1.23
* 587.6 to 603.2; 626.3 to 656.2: 1.32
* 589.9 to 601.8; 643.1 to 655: 1.37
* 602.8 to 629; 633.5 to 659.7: 1.13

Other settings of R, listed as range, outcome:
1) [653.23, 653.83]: 6.12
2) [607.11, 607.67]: 5.3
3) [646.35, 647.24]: 6.01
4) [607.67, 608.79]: 5.68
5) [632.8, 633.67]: 5.91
